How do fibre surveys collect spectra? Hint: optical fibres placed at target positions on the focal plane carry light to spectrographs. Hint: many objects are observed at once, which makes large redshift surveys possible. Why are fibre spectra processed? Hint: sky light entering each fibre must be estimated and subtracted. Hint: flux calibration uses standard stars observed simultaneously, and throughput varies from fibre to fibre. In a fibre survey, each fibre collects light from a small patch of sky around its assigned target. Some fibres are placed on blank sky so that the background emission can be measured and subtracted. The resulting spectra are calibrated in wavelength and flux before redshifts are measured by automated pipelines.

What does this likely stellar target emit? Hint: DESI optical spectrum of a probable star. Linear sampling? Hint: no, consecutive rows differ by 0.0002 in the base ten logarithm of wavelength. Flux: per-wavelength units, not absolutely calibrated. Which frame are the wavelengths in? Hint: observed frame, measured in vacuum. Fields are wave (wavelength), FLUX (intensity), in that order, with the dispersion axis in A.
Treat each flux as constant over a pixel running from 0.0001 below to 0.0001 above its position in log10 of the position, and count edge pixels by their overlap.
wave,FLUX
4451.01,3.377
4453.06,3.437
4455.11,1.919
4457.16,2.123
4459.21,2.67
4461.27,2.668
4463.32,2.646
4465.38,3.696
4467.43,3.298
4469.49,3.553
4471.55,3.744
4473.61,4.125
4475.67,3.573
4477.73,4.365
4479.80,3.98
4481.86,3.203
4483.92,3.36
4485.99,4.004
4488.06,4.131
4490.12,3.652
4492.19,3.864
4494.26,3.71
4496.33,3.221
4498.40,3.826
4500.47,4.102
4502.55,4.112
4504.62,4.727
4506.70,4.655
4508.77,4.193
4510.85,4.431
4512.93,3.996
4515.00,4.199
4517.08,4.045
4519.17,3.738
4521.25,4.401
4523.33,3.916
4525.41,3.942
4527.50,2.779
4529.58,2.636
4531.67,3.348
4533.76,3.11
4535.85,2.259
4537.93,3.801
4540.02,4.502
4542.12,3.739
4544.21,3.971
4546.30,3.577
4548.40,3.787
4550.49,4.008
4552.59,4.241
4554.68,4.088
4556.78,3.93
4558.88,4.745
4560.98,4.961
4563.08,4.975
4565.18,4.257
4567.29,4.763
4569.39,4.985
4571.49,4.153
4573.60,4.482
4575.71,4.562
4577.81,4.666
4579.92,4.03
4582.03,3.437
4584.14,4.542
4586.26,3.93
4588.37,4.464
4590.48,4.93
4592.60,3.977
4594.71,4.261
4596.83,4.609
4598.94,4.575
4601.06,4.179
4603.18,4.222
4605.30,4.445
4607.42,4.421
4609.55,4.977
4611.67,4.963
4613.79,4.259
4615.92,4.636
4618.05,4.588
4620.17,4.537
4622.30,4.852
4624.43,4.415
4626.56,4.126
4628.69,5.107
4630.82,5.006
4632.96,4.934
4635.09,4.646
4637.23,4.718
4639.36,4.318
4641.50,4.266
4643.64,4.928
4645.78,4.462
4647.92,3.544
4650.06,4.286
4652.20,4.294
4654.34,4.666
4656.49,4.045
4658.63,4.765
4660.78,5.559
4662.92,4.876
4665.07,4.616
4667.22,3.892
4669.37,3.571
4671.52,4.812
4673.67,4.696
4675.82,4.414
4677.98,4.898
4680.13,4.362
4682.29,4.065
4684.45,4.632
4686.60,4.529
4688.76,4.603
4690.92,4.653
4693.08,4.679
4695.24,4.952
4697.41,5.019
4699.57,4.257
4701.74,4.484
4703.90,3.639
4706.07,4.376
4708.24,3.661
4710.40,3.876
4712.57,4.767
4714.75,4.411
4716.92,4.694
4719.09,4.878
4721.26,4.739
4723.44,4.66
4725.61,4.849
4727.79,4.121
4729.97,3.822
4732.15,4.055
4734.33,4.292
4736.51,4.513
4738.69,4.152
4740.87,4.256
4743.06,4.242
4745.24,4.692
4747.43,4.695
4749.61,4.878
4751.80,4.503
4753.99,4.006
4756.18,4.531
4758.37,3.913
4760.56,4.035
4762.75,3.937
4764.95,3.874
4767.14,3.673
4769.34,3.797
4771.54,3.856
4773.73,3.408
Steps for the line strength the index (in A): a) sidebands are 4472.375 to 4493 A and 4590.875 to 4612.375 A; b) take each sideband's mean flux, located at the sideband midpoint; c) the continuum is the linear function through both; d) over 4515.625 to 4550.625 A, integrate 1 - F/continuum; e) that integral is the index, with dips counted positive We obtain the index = 4.09 A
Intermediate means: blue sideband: 3.82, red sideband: 4.47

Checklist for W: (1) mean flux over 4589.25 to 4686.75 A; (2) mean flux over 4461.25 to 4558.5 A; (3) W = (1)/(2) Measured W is 1.20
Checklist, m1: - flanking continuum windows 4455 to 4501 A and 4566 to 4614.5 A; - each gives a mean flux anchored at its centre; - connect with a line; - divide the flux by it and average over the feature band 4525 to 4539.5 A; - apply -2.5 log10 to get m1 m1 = 0.25 mag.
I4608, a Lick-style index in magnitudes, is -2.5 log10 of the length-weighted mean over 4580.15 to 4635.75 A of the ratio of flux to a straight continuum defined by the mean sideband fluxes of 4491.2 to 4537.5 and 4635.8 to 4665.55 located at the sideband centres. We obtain -0.05 mag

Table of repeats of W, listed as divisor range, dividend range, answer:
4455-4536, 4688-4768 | 1.20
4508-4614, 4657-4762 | 1.07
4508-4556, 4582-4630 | 1.19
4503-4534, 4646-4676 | 1.14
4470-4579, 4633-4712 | 1.12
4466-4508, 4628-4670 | 1.17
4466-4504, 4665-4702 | 1.19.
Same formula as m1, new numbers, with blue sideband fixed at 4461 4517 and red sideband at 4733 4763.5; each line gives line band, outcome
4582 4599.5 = -0.08 mag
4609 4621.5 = -0.14 mag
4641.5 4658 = -0.05 mag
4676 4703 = -0.09 mag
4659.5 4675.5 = -0.10 mag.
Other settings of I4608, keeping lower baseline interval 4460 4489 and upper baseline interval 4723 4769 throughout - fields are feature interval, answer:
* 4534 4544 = 0.05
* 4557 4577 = -0.21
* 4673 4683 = -0.10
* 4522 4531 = 0.11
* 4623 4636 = -0.19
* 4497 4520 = -0.14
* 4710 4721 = -0.10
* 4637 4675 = -0.11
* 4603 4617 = -0.17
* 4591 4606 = -0.12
